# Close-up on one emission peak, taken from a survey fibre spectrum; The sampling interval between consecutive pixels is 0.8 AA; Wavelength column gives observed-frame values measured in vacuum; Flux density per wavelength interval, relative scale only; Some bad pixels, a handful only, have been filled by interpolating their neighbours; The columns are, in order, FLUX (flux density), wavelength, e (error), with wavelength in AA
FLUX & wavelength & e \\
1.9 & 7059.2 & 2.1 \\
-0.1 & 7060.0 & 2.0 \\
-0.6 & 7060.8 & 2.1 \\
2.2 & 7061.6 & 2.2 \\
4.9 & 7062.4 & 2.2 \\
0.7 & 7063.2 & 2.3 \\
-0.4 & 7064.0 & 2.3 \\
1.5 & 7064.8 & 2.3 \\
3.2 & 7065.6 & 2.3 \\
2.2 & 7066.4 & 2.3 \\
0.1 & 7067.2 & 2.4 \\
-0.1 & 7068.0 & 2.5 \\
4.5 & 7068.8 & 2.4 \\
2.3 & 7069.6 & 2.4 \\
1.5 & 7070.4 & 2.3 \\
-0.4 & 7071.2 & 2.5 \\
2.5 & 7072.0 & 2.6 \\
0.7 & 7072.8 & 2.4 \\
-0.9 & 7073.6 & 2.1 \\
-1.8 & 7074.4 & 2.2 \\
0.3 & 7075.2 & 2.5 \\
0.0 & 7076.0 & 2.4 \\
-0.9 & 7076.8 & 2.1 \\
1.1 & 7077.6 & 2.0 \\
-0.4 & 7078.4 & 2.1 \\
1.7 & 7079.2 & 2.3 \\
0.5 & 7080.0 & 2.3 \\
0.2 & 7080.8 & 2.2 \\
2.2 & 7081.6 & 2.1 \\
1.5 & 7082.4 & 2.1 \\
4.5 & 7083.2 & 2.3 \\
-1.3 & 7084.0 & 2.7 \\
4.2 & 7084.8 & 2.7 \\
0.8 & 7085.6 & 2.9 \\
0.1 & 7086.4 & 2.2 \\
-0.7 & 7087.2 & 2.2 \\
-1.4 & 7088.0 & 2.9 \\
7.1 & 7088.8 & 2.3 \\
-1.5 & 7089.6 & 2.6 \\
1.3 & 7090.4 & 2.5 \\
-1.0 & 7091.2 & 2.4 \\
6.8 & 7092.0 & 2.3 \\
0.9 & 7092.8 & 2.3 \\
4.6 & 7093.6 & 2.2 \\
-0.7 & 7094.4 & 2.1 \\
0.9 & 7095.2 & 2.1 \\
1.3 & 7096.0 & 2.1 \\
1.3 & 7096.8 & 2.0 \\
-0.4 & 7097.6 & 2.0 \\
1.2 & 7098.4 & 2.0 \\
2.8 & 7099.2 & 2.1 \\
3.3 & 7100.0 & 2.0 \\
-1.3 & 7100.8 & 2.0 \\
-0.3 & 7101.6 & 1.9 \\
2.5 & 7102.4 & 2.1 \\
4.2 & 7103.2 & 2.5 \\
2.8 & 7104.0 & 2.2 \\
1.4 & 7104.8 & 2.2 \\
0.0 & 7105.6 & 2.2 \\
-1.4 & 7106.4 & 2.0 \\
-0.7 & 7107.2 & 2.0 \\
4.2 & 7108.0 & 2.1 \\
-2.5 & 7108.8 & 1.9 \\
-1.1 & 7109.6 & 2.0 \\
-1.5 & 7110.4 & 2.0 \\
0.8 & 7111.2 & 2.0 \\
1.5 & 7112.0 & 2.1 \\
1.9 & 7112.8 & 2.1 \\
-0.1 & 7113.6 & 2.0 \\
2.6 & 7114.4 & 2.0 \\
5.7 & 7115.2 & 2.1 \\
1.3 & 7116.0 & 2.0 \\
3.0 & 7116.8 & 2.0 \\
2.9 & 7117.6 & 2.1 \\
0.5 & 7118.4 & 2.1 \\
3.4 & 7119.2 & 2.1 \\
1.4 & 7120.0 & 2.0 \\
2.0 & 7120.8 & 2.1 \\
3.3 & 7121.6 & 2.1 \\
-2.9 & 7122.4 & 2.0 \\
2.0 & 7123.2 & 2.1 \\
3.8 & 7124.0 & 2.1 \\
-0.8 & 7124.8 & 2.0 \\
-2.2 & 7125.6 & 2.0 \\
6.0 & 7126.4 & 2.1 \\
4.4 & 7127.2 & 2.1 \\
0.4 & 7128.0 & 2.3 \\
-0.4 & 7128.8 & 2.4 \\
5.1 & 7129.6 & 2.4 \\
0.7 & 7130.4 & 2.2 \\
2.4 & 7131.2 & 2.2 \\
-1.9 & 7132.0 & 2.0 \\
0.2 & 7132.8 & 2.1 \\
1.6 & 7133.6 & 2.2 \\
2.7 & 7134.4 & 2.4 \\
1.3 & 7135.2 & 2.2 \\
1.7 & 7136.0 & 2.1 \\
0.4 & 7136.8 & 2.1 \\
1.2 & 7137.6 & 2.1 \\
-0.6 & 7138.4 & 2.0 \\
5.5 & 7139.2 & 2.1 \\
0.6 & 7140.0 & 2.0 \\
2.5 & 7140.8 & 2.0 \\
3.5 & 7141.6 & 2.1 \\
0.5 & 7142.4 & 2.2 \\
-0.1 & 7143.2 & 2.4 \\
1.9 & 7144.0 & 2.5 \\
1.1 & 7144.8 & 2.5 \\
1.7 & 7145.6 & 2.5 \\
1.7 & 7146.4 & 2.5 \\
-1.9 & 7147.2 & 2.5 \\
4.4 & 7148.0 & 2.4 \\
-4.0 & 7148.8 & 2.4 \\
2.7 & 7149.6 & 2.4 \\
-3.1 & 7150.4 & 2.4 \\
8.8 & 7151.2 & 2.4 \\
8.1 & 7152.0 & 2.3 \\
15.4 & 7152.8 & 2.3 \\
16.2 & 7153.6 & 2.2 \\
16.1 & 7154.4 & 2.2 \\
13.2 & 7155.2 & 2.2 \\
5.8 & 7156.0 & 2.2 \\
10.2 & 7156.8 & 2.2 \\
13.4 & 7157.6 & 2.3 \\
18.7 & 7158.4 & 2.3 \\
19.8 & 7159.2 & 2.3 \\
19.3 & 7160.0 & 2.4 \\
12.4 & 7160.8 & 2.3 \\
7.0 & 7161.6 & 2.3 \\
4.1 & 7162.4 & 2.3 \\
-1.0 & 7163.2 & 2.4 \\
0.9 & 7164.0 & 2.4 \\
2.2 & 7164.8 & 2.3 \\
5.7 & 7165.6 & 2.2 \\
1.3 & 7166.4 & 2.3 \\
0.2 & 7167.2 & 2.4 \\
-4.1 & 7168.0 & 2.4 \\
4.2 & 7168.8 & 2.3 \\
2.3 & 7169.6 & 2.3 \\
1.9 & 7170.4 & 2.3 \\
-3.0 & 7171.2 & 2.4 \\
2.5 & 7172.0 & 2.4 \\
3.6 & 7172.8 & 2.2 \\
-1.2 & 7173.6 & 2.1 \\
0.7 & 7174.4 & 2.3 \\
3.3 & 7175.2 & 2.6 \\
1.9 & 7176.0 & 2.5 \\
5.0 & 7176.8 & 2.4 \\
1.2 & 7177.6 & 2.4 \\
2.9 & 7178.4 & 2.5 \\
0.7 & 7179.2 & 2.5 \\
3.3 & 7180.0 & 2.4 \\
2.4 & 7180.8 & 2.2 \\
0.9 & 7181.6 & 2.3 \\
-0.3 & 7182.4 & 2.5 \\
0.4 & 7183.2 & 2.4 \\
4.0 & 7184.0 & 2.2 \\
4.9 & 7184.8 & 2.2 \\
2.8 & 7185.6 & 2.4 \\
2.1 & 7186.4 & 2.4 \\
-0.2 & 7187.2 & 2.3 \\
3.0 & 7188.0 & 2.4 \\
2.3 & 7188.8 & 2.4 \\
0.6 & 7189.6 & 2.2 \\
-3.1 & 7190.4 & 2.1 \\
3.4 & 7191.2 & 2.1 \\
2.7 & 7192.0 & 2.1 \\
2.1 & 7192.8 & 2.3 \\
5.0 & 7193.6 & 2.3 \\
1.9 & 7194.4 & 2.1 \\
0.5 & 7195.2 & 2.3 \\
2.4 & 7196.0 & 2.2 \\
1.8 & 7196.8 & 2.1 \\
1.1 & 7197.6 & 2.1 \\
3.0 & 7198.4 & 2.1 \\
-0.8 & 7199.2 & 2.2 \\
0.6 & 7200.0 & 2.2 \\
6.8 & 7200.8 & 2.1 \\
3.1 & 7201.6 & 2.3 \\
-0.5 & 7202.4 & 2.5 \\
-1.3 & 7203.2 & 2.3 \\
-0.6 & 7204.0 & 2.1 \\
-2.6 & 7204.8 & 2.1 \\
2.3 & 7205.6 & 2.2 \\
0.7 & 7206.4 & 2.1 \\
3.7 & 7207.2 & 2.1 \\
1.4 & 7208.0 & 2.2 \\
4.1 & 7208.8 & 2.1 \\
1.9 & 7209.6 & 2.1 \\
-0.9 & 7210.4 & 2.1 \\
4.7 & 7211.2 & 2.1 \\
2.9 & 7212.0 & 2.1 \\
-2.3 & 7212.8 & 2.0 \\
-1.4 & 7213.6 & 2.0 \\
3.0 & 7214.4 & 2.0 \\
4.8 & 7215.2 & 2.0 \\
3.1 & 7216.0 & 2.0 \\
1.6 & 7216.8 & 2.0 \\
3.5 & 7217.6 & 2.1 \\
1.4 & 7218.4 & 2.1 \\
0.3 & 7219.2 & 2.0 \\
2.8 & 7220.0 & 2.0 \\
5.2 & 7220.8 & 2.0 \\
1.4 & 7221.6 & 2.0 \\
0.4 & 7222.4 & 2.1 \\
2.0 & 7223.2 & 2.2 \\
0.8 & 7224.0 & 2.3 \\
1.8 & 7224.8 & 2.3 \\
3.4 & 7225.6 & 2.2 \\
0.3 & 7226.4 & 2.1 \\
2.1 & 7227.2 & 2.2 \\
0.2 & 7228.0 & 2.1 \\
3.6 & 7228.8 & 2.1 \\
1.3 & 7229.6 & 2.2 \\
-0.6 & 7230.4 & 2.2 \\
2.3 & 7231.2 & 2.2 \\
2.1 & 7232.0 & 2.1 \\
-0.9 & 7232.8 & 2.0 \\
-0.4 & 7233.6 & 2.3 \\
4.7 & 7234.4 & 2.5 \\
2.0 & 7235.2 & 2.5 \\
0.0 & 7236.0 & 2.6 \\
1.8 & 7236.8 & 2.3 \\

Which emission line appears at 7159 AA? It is [O II] 3727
